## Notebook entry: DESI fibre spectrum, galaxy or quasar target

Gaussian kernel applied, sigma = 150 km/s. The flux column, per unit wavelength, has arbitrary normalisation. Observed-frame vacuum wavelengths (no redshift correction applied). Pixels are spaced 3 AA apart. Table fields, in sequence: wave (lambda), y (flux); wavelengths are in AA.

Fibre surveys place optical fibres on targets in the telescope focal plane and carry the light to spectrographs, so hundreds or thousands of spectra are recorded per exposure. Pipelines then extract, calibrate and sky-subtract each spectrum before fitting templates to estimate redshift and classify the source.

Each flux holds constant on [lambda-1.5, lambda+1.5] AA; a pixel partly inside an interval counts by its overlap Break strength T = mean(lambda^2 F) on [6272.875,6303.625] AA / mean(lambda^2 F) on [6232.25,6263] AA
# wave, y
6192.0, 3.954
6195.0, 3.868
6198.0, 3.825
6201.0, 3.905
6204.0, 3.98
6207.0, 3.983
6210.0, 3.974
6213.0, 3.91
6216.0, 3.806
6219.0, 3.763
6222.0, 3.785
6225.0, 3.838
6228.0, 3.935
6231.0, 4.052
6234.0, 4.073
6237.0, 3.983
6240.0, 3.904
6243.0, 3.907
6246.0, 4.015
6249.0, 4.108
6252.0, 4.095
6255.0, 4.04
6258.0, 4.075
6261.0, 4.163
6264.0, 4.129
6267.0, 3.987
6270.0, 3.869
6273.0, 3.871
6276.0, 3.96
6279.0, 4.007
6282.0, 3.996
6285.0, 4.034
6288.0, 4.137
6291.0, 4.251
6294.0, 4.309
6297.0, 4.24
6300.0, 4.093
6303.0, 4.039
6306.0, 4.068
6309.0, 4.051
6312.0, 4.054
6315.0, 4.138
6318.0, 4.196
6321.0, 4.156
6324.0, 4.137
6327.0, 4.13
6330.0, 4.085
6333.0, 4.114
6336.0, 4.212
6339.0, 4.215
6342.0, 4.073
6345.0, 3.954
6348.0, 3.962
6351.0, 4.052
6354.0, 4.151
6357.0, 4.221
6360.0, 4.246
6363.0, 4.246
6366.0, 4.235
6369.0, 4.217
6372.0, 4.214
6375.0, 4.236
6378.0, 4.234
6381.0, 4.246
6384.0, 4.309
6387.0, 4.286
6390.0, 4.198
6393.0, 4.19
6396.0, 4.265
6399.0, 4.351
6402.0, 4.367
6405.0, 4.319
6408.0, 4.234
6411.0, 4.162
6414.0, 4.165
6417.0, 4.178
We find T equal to 1.0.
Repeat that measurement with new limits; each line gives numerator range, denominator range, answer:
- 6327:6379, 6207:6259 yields 1.09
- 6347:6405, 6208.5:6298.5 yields 1.10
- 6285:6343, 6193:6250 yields 1.09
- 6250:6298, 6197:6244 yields 1.06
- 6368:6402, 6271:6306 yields 1.07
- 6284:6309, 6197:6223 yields 1.10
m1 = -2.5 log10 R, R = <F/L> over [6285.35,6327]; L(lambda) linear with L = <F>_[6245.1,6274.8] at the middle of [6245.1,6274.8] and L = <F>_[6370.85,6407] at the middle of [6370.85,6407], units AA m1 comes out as -0.006 mag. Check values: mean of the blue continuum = 4.03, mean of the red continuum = 4.27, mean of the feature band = 4.14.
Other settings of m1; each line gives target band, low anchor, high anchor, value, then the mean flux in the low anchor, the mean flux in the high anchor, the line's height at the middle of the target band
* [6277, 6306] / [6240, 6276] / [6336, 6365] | -0.02 mag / 4.02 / 4.13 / 4.06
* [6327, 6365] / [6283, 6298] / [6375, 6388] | 0.03 mag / 4.19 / 4.26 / 4.23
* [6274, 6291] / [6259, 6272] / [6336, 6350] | 0.00 mag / 4.03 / 4.07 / 4.04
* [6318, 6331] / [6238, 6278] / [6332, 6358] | -0.01 mag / 4.01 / 4.1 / 4.08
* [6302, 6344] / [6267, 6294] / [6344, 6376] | 0.00 mag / 4.03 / 4.16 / 4.1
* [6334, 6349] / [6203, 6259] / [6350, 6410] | 0.02 mag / 3.96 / 4.24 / 4.17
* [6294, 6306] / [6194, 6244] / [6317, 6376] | -0.02 mag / 3.91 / 4.15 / 4.06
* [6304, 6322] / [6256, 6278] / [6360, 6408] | 0.00 mag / 4.01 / 4.26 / 4.11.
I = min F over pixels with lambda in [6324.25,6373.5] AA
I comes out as 3.954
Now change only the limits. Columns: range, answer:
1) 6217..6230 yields 3.763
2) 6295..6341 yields 4.039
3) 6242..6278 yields 3.869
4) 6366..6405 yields 4.19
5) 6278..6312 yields 3.996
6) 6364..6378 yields 4.214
